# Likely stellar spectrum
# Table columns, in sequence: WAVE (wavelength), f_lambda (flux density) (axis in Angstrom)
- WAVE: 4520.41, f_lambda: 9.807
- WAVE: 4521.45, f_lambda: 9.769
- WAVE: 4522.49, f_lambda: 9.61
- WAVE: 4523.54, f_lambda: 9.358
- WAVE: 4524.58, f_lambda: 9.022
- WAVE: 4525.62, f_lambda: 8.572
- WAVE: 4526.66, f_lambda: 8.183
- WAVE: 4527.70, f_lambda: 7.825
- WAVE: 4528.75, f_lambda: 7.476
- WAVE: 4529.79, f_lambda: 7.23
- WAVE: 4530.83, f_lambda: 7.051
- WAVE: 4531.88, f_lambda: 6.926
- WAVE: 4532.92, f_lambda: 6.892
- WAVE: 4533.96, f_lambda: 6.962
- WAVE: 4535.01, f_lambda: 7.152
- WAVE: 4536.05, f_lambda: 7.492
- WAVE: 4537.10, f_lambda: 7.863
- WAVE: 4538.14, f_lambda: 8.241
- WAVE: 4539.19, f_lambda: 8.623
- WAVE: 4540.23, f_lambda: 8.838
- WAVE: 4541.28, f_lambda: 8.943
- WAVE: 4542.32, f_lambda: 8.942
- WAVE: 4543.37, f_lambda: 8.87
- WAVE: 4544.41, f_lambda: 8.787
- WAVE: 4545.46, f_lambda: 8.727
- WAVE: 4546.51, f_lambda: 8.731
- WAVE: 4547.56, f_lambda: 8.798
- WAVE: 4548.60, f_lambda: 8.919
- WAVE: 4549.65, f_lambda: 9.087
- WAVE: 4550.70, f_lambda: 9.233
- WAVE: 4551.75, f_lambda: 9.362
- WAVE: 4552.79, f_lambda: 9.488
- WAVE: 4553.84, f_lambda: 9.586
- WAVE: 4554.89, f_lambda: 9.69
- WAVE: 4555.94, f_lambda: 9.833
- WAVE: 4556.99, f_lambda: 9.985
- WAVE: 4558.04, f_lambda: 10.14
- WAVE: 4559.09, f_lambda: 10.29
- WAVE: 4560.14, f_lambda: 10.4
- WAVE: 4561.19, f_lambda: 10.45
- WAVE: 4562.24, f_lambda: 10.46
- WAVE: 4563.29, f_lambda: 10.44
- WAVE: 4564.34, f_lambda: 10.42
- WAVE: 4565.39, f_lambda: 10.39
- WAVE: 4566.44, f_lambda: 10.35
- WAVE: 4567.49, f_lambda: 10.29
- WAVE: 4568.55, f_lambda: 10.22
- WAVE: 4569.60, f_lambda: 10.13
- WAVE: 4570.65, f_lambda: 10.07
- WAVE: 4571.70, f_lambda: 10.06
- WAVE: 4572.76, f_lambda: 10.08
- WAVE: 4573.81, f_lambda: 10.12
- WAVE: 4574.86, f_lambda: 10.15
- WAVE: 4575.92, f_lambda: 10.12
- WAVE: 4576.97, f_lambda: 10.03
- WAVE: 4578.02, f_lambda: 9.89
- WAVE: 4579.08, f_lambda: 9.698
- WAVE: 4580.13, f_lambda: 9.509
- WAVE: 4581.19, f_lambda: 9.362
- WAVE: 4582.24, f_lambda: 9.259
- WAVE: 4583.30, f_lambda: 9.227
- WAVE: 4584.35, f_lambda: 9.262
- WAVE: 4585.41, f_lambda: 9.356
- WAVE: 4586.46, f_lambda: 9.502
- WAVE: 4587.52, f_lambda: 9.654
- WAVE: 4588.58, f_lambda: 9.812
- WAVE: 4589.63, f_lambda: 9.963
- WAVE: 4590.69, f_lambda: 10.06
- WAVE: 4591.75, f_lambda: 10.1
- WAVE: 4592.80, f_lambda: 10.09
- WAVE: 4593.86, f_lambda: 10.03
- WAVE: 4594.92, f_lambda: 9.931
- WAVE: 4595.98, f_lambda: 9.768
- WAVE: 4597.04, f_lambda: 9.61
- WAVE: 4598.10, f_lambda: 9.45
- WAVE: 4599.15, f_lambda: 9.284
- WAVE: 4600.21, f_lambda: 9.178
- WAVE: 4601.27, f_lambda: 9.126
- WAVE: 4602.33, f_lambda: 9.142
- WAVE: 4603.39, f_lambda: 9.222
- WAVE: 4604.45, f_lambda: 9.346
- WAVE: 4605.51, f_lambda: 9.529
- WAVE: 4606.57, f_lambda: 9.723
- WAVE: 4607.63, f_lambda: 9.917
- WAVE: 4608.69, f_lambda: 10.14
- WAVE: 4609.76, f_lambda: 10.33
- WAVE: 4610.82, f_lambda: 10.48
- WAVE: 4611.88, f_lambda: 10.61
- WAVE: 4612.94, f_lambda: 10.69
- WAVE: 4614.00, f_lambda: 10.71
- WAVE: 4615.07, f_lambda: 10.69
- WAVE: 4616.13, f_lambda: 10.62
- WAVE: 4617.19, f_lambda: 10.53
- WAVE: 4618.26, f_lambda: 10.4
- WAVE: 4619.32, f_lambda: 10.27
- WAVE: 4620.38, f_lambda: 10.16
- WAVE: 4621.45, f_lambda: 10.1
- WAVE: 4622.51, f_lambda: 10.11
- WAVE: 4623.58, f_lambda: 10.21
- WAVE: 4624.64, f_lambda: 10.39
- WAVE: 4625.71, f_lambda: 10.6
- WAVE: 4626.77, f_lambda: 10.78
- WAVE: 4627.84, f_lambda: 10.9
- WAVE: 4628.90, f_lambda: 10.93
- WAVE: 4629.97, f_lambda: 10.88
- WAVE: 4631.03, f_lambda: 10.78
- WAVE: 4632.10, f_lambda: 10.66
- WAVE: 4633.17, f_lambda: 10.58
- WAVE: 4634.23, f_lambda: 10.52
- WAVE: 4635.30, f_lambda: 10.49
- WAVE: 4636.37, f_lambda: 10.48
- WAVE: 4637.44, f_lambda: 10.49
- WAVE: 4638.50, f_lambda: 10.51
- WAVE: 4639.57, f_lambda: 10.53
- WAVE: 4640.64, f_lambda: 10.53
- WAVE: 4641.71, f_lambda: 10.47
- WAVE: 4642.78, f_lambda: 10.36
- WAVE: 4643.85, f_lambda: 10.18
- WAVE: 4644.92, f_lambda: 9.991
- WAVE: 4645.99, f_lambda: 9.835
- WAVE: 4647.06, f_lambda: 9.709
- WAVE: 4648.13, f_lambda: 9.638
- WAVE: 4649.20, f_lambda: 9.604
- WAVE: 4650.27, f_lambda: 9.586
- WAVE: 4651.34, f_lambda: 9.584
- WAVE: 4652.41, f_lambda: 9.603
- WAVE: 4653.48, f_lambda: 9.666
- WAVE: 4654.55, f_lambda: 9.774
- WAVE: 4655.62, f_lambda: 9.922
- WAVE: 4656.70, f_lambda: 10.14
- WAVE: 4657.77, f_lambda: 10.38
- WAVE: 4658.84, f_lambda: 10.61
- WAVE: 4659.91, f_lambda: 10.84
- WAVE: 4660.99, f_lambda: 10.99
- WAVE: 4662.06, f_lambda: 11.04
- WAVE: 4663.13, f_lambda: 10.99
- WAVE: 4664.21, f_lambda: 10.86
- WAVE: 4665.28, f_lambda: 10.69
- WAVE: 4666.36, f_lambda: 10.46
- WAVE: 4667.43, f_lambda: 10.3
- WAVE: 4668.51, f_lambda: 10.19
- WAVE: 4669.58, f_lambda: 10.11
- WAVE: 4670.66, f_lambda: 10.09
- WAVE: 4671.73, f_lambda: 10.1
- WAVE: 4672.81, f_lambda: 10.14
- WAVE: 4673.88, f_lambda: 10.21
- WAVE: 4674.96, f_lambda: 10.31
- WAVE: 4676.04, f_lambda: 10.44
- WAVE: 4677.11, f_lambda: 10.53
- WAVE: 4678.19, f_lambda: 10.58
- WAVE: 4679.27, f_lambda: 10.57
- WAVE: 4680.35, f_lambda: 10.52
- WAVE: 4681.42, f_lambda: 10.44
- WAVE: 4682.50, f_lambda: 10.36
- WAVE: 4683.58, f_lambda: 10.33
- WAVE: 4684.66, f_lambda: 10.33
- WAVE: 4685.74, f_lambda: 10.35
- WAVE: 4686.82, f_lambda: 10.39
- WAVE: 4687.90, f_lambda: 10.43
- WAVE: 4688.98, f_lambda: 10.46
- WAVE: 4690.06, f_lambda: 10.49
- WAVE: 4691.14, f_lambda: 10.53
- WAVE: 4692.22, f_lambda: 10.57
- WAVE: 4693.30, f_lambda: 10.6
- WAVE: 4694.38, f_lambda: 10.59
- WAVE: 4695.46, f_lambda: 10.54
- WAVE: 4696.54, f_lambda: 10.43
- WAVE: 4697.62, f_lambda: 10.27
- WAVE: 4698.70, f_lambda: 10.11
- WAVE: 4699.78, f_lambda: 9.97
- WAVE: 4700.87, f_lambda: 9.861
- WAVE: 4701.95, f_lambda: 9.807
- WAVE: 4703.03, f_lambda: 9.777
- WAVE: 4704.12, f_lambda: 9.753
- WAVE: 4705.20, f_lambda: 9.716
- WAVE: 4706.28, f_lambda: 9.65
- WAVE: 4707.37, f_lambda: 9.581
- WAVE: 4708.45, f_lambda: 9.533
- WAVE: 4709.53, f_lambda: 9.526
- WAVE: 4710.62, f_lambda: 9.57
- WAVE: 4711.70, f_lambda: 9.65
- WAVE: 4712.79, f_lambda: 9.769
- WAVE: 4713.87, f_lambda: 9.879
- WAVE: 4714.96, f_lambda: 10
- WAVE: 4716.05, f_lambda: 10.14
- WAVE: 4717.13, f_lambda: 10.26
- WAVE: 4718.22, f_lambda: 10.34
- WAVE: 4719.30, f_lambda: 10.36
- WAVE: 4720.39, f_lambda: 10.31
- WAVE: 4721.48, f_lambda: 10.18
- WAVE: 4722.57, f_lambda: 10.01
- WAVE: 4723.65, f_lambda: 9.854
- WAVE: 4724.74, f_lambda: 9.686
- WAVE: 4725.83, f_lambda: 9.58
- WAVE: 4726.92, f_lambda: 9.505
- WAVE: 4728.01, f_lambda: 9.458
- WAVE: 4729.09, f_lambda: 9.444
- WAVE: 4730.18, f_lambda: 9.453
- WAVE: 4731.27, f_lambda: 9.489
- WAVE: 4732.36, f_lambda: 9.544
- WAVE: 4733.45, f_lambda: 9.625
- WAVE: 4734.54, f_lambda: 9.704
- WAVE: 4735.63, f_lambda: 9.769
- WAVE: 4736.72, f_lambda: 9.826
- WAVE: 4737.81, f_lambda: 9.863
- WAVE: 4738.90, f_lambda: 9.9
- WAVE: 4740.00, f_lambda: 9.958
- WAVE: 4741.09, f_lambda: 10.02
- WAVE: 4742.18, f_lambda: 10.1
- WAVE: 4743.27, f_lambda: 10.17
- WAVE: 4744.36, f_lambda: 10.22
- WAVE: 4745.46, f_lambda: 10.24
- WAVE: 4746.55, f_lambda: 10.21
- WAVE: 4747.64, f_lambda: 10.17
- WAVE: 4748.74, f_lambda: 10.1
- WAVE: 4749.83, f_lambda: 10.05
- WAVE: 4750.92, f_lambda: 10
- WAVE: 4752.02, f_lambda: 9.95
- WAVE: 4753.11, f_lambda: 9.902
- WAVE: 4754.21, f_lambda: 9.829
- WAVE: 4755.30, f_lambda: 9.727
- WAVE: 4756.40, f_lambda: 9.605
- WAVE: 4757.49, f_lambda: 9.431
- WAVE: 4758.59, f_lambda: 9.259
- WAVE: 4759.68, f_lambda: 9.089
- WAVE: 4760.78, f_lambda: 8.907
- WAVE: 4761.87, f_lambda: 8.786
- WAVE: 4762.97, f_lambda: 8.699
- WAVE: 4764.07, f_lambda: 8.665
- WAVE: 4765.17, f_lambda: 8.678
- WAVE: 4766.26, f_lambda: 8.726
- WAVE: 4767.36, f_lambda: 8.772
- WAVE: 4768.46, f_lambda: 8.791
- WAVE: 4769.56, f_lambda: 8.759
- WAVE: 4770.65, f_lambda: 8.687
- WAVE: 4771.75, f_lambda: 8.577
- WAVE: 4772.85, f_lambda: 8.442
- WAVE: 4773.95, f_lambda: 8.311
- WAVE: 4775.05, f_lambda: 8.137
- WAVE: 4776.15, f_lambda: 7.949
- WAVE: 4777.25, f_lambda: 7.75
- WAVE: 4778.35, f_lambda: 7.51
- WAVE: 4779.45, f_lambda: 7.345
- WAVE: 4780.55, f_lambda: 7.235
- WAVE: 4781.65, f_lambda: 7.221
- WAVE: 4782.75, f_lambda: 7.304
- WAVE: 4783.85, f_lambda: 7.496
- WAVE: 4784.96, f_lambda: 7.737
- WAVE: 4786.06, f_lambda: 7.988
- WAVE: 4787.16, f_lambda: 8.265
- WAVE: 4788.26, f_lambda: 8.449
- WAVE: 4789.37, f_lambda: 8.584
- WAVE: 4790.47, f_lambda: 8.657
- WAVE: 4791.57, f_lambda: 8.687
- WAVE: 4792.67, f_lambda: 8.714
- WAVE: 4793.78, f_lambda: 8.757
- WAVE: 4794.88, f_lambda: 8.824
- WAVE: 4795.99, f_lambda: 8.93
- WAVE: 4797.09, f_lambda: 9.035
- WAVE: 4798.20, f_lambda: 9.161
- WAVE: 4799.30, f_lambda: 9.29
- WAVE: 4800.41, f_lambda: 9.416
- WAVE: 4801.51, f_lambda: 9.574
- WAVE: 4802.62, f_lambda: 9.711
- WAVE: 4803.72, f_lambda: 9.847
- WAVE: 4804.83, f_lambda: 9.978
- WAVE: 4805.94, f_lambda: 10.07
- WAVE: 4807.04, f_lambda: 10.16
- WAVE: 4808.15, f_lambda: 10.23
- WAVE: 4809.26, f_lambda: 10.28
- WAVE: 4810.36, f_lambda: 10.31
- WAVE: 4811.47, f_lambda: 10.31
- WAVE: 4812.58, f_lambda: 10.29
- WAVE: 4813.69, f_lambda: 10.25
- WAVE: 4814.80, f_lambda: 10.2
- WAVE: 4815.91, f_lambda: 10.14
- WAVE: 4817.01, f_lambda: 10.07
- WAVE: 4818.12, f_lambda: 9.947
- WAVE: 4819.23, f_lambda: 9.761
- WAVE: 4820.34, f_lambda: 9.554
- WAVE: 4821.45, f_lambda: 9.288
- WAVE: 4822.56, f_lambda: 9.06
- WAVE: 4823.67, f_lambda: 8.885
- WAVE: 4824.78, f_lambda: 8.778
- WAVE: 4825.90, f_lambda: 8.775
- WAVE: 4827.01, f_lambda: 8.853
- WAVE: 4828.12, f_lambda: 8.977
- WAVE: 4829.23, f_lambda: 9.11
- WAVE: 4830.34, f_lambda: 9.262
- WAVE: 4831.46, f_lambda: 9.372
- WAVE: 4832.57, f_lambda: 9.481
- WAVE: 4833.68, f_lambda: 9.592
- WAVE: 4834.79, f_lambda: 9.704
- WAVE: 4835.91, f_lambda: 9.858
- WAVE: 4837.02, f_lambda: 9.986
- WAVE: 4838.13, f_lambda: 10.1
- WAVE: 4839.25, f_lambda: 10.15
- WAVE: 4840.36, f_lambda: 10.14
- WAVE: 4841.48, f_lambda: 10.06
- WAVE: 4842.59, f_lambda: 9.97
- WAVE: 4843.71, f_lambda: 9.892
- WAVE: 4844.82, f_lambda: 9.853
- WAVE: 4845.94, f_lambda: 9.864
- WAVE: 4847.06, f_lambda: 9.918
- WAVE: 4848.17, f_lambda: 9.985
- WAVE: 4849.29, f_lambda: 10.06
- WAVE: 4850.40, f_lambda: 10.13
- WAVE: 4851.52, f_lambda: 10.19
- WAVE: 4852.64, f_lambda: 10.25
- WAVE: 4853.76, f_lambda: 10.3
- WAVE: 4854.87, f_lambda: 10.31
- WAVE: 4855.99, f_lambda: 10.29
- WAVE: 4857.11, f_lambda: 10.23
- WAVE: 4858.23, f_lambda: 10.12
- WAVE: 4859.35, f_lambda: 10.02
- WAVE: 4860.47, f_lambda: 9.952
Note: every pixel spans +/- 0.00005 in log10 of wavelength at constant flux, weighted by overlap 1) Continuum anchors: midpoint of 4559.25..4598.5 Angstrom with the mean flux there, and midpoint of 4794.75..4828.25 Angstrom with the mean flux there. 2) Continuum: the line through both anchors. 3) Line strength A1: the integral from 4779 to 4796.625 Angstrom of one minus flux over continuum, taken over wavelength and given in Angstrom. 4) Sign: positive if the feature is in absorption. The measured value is 2.8 Angstrom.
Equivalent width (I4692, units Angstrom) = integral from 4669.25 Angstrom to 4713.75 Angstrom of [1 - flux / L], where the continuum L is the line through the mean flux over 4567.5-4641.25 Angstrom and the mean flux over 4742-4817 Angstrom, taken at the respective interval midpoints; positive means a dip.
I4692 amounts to -2.6 Angstrom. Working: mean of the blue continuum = 10.1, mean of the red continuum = 9.13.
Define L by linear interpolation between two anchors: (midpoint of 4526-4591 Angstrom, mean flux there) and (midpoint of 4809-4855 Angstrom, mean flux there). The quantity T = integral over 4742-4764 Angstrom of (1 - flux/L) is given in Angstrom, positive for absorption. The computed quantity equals -0.1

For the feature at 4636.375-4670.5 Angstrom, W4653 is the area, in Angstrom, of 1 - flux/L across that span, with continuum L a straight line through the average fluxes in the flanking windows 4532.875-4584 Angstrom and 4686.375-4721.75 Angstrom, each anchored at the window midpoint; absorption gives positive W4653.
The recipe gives -1.34 Angstrom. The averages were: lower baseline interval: 9.43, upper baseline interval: 10.1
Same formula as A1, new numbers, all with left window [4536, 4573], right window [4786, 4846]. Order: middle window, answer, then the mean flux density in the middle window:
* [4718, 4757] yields -1.5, 9.89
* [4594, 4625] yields -1.5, 9.99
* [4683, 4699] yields -1.5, 10.4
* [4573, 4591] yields -0.3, 9.71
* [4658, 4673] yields -1.6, 10.5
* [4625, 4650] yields -2.3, 10.4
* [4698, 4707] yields -0.3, 9.83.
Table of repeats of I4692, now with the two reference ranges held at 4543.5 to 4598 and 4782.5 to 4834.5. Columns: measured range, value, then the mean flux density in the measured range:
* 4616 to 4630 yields -1.2 Angstrom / 10.5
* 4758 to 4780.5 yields 2.2 Angstrom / 8.47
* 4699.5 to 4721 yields -0.9 Angstrom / 9.87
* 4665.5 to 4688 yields -1.9 Angstrom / 10.3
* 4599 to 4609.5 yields 0.2 Angstrom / 9.48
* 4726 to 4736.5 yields -0.1 Angstrom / 9.57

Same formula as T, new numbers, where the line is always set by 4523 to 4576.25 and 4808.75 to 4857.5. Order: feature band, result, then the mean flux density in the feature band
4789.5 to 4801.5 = 0.94 Angstrom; 8.97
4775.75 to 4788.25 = 2.63 Angstrom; 7.65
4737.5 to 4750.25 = -0.65 Angstrom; 10.1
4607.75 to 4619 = -1.47 Angstrom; 10.5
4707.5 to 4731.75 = -0.71 Angstrom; 9.82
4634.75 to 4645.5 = -1.22 Angstrom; 10.4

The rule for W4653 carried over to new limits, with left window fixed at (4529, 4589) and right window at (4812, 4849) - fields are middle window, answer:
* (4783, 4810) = 1.6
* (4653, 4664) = -1.2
